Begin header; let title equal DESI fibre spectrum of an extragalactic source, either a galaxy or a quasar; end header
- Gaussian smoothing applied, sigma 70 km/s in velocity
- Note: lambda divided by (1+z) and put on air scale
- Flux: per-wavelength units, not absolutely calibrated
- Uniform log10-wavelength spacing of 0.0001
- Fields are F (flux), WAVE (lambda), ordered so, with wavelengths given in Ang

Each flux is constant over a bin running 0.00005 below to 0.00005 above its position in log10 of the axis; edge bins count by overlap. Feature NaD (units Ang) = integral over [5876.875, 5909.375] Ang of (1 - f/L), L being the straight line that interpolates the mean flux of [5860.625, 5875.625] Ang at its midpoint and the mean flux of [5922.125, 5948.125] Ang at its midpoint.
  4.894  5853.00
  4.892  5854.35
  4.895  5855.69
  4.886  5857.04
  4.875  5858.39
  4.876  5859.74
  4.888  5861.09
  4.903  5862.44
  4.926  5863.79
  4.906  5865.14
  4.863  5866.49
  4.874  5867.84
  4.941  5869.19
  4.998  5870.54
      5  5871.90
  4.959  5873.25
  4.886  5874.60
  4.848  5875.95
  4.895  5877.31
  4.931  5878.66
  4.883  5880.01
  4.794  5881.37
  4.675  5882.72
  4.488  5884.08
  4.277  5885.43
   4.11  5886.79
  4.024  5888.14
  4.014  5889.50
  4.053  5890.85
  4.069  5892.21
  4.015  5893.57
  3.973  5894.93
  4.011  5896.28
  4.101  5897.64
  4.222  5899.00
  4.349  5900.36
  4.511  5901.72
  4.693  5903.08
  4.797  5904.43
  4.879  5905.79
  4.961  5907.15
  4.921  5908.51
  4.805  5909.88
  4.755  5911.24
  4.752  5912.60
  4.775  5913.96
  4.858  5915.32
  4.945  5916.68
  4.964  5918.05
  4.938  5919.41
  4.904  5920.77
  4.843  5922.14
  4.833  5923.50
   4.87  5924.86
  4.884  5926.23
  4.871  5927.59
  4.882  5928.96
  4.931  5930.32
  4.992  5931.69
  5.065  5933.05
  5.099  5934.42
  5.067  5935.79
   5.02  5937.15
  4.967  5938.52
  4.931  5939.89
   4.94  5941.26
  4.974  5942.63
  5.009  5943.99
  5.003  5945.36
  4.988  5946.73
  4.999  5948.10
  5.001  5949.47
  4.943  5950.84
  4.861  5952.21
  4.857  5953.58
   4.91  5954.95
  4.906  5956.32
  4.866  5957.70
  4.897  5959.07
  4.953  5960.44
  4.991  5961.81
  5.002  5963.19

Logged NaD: 3.3 Ang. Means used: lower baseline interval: 4.92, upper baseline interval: 4.96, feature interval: 4.44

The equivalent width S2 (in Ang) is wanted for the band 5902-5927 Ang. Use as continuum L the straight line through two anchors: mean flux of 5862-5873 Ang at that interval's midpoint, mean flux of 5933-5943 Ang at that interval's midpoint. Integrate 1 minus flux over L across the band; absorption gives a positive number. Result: 0.6 Ang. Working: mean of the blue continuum 4.93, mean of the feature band 4.85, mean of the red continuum 5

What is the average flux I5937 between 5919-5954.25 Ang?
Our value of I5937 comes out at 4.95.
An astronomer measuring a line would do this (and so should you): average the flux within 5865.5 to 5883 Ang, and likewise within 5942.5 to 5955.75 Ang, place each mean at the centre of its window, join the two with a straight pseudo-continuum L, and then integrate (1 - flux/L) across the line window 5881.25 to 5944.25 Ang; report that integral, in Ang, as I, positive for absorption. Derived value 3.23 Ang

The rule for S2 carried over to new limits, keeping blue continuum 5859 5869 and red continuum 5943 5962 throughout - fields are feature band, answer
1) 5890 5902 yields 1.9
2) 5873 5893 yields 1.6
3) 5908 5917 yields 0.2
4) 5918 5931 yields 0.1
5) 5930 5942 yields -0.2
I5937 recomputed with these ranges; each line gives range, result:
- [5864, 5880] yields 4.92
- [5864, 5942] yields 4.72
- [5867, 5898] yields 4.52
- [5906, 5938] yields 4.91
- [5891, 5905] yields 4.26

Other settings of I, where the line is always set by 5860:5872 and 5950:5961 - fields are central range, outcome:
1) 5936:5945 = -0.14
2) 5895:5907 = 1.14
